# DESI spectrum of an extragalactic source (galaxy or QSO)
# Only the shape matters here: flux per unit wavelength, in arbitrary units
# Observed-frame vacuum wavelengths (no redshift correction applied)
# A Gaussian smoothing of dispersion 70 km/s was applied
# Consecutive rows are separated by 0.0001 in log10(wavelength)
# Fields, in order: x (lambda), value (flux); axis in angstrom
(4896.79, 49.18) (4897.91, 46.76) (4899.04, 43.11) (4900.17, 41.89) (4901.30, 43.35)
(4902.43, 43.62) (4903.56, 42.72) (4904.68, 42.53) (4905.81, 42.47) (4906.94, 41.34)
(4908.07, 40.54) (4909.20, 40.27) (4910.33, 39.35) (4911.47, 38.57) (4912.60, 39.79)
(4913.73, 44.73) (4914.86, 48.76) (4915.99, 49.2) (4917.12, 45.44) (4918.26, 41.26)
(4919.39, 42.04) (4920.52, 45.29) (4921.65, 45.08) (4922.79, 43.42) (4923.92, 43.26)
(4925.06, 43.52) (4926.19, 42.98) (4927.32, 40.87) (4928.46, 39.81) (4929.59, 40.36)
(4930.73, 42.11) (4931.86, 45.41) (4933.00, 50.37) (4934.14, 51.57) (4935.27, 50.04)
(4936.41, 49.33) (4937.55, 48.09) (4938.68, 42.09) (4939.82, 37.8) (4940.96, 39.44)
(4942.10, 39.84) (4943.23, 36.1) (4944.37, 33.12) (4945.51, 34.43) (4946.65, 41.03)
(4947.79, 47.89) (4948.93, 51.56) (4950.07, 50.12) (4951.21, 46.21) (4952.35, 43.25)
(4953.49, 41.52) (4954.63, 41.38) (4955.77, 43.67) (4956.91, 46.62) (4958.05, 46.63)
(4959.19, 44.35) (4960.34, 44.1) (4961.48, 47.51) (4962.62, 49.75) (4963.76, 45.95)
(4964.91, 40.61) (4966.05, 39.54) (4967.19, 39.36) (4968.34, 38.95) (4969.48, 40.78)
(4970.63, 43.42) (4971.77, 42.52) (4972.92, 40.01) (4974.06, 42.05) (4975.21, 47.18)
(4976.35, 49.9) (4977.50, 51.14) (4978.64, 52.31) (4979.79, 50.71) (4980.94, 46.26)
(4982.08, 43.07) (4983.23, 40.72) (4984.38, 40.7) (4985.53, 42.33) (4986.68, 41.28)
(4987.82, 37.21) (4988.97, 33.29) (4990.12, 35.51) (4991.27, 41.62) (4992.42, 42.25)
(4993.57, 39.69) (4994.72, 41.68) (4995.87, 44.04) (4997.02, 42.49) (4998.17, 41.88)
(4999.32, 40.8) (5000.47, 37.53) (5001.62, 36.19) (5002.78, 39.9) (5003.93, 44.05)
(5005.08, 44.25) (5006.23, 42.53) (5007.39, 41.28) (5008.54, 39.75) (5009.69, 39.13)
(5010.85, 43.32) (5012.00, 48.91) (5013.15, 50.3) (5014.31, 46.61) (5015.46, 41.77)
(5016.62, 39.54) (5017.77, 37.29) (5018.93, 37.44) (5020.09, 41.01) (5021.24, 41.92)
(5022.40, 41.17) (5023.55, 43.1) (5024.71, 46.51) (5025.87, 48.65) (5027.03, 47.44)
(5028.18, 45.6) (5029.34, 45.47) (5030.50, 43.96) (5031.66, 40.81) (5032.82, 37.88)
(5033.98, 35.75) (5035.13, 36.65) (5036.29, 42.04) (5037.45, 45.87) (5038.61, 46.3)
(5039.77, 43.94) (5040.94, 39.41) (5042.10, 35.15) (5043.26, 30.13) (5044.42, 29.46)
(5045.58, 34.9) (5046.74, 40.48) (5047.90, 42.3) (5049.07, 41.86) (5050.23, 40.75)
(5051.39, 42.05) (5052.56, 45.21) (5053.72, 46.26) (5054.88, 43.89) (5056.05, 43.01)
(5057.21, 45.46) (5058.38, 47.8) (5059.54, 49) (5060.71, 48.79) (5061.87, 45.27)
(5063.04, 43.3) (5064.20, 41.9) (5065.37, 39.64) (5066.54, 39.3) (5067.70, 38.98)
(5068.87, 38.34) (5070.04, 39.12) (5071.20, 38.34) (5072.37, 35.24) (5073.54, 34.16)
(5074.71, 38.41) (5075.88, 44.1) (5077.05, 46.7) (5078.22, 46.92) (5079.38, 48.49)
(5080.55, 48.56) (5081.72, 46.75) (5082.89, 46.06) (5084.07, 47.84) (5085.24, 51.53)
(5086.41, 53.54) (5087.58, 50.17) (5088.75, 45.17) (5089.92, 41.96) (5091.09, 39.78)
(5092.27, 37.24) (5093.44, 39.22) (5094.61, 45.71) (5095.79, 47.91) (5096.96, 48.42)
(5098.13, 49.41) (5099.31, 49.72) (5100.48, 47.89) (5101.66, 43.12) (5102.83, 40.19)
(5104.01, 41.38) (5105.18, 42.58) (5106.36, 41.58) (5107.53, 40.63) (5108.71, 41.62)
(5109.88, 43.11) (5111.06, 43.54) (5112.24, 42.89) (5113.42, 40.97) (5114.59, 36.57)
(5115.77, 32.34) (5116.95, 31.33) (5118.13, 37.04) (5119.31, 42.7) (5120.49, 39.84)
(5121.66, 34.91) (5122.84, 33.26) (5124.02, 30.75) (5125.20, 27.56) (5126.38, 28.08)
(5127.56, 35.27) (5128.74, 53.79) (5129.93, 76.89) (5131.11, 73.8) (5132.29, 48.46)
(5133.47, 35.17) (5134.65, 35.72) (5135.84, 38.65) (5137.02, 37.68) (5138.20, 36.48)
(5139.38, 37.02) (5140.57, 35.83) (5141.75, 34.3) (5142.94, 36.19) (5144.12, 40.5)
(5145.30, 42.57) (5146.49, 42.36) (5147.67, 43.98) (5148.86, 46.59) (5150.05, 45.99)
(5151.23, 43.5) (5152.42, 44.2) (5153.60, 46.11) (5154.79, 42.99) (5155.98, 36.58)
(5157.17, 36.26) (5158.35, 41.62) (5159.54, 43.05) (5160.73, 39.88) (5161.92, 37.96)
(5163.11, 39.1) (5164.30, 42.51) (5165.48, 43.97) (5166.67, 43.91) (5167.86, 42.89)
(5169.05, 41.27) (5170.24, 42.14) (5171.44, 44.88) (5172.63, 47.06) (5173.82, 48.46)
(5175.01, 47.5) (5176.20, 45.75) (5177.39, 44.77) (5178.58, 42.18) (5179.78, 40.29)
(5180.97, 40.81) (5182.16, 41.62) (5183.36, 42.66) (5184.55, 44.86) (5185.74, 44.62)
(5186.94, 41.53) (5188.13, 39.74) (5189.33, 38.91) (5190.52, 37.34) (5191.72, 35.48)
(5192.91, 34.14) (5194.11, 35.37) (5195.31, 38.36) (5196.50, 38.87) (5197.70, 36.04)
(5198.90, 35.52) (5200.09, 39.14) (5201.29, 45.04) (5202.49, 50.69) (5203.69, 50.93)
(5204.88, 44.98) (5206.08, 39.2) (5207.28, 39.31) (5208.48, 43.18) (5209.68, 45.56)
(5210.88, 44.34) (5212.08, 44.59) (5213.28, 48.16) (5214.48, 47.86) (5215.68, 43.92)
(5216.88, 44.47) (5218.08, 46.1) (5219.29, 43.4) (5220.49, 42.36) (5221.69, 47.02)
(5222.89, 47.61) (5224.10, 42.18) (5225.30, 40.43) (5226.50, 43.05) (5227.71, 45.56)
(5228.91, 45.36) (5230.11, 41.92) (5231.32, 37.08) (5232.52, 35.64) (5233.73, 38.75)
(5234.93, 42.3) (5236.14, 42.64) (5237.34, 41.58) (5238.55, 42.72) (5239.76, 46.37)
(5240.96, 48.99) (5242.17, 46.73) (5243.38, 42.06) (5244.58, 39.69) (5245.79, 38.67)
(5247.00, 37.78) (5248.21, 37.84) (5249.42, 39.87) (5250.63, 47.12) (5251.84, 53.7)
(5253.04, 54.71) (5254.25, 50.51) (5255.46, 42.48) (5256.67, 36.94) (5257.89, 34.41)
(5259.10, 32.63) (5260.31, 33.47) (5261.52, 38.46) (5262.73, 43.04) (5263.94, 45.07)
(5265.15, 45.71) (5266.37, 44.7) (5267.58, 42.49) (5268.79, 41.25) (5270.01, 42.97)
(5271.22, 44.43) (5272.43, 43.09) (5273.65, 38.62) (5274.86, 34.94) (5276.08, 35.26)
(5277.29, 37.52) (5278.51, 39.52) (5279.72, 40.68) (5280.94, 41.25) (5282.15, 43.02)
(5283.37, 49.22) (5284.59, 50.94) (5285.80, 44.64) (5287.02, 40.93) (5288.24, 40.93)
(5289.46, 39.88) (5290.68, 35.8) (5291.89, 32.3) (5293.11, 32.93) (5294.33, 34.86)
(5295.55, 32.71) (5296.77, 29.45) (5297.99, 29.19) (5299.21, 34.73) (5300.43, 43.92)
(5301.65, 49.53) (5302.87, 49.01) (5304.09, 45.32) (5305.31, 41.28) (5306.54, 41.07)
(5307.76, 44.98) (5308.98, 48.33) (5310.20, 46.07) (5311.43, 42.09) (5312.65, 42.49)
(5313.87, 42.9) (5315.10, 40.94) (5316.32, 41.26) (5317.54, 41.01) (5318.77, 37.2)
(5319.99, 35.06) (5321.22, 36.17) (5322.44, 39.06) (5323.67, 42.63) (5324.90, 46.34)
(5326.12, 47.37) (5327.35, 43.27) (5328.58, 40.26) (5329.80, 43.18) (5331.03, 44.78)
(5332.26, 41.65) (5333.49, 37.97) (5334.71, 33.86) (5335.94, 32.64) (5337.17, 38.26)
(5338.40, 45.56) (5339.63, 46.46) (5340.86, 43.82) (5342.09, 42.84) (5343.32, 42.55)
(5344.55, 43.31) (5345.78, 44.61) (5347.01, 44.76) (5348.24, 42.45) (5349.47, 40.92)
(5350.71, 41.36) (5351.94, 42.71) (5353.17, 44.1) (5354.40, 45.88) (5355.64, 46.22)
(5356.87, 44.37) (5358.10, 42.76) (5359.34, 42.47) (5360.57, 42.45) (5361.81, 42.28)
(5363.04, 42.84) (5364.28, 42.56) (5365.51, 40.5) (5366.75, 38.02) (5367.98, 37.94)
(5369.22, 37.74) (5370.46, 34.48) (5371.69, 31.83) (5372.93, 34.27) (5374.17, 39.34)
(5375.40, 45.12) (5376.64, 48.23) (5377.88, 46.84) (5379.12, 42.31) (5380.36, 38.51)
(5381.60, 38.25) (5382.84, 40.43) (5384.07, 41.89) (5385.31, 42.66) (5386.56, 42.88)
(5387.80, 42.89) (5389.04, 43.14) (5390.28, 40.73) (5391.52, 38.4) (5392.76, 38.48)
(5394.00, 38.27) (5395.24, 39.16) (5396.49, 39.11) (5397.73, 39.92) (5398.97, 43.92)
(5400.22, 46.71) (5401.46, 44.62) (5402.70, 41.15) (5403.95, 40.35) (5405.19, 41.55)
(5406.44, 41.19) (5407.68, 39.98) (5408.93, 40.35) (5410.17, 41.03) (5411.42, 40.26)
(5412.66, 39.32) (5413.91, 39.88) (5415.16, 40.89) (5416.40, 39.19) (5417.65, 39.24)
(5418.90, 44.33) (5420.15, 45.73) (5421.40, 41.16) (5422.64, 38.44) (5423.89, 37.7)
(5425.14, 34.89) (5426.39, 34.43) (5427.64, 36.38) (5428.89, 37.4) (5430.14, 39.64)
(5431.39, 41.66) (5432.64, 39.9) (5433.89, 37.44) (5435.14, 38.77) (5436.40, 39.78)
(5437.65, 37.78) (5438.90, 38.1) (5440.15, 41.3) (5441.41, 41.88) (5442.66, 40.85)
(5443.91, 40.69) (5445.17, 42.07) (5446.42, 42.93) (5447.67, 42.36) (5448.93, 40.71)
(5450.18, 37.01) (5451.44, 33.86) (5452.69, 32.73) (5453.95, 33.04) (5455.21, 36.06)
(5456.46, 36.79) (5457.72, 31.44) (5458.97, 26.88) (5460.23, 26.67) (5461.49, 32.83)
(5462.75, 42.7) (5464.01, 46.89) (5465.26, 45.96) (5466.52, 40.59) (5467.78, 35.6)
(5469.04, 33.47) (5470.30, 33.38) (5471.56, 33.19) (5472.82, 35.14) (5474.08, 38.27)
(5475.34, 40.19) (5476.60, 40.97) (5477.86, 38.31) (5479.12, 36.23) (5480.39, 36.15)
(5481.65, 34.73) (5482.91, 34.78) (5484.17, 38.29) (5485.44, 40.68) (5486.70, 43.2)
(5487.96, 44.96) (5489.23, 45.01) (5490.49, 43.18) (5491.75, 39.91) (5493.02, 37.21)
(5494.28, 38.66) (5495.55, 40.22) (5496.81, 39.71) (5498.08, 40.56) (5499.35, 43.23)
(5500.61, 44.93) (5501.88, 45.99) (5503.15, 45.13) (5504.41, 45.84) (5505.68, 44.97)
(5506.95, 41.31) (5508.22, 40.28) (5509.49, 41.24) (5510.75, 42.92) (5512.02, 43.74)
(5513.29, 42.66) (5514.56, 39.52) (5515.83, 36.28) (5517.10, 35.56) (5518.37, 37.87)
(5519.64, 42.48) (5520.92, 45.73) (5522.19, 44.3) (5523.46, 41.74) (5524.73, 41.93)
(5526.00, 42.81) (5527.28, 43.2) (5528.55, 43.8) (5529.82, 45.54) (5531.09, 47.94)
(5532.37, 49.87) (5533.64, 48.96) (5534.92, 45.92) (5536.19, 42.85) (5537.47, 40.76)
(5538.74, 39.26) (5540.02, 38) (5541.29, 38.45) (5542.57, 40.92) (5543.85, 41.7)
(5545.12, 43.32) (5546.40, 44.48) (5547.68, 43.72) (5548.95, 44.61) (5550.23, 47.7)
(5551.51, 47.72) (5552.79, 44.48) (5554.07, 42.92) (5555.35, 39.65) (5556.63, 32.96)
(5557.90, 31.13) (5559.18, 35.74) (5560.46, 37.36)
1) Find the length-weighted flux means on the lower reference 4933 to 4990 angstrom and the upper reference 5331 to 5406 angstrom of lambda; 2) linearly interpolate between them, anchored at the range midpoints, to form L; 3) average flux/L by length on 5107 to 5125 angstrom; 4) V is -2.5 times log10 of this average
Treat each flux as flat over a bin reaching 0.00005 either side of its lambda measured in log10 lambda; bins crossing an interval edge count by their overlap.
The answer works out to 0.13 mag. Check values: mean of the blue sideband 43.6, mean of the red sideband 41.4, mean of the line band 37.9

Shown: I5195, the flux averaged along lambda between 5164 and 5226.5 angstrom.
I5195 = 42.8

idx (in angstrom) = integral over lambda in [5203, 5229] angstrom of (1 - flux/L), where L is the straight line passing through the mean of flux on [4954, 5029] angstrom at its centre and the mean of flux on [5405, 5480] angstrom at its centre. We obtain -2.5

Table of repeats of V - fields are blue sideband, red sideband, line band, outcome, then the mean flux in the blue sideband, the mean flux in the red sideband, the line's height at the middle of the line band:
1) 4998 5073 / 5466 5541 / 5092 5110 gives -0.06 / 41.7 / 41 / 41.6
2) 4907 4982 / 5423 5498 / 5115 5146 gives 0.05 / 43.8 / 38.2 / 41.8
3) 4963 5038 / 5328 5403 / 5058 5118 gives -0.02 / 42.4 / 41.4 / 42.1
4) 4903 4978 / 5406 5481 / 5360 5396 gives -0.04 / 43.5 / 38.4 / 39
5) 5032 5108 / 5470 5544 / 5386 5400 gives 0.02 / 42.8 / 41.2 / 41.6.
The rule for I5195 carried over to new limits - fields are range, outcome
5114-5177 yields 41.4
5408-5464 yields 38.4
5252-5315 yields 41.1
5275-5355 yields 41.2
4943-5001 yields 42.9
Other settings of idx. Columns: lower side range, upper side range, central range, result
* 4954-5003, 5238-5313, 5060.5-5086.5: -0.6 angstrom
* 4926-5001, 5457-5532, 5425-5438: 0.8 angstrom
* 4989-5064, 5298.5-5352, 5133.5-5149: 1.2 angstrom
